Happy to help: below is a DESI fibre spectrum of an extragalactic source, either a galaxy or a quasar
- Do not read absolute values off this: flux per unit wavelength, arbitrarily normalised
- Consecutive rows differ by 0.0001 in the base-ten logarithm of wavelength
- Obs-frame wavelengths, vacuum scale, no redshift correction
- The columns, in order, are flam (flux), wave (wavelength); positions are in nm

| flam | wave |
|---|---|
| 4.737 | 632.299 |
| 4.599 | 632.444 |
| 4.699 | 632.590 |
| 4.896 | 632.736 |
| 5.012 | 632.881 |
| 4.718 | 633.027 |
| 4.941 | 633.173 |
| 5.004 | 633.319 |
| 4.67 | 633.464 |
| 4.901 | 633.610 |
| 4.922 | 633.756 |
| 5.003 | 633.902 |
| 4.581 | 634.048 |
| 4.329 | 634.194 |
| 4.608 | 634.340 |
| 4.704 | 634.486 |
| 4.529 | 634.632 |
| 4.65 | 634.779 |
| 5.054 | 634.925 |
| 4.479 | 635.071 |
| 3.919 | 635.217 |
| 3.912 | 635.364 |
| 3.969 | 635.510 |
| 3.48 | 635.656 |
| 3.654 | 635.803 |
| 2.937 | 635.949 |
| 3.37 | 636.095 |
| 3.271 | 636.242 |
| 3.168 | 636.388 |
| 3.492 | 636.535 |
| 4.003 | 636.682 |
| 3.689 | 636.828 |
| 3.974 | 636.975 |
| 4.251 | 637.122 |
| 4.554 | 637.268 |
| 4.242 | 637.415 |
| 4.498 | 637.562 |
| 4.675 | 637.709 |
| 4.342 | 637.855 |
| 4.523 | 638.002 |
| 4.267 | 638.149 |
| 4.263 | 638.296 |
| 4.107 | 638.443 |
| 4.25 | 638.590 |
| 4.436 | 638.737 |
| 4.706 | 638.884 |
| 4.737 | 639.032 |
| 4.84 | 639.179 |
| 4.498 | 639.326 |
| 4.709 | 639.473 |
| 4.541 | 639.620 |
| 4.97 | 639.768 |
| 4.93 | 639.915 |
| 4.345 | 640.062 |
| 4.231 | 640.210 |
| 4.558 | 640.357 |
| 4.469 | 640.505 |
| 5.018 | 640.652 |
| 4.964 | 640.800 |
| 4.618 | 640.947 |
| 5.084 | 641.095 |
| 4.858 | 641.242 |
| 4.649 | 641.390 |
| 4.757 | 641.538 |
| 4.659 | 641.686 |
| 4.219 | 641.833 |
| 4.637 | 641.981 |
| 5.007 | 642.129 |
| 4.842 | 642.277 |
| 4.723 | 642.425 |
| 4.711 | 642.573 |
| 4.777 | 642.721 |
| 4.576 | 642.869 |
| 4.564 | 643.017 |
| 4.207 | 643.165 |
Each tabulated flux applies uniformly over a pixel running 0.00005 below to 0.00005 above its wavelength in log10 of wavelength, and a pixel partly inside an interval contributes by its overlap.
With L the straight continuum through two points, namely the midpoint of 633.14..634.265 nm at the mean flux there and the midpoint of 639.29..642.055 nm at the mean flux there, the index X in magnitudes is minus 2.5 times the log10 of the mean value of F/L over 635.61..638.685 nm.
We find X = 0.19 mag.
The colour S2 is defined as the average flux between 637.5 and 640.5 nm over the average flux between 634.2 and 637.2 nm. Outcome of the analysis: 1.14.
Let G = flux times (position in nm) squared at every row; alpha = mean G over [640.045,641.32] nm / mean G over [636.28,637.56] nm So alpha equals 1.21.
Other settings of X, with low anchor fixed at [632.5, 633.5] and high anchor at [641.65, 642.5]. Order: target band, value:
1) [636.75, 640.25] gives 0.07 mag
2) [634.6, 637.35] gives 0.22 mag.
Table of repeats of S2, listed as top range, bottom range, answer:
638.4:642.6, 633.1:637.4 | 1.11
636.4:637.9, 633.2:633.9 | 0.84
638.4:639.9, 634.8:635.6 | 1.08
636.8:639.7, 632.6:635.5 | 0.95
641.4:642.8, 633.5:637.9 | 1.13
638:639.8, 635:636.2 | 1.22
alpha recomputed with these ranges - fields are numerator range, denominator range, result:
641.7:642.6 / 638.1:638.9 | 1.10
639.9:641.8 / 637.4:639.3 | 1.06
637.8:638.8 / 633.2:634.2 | 0.91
